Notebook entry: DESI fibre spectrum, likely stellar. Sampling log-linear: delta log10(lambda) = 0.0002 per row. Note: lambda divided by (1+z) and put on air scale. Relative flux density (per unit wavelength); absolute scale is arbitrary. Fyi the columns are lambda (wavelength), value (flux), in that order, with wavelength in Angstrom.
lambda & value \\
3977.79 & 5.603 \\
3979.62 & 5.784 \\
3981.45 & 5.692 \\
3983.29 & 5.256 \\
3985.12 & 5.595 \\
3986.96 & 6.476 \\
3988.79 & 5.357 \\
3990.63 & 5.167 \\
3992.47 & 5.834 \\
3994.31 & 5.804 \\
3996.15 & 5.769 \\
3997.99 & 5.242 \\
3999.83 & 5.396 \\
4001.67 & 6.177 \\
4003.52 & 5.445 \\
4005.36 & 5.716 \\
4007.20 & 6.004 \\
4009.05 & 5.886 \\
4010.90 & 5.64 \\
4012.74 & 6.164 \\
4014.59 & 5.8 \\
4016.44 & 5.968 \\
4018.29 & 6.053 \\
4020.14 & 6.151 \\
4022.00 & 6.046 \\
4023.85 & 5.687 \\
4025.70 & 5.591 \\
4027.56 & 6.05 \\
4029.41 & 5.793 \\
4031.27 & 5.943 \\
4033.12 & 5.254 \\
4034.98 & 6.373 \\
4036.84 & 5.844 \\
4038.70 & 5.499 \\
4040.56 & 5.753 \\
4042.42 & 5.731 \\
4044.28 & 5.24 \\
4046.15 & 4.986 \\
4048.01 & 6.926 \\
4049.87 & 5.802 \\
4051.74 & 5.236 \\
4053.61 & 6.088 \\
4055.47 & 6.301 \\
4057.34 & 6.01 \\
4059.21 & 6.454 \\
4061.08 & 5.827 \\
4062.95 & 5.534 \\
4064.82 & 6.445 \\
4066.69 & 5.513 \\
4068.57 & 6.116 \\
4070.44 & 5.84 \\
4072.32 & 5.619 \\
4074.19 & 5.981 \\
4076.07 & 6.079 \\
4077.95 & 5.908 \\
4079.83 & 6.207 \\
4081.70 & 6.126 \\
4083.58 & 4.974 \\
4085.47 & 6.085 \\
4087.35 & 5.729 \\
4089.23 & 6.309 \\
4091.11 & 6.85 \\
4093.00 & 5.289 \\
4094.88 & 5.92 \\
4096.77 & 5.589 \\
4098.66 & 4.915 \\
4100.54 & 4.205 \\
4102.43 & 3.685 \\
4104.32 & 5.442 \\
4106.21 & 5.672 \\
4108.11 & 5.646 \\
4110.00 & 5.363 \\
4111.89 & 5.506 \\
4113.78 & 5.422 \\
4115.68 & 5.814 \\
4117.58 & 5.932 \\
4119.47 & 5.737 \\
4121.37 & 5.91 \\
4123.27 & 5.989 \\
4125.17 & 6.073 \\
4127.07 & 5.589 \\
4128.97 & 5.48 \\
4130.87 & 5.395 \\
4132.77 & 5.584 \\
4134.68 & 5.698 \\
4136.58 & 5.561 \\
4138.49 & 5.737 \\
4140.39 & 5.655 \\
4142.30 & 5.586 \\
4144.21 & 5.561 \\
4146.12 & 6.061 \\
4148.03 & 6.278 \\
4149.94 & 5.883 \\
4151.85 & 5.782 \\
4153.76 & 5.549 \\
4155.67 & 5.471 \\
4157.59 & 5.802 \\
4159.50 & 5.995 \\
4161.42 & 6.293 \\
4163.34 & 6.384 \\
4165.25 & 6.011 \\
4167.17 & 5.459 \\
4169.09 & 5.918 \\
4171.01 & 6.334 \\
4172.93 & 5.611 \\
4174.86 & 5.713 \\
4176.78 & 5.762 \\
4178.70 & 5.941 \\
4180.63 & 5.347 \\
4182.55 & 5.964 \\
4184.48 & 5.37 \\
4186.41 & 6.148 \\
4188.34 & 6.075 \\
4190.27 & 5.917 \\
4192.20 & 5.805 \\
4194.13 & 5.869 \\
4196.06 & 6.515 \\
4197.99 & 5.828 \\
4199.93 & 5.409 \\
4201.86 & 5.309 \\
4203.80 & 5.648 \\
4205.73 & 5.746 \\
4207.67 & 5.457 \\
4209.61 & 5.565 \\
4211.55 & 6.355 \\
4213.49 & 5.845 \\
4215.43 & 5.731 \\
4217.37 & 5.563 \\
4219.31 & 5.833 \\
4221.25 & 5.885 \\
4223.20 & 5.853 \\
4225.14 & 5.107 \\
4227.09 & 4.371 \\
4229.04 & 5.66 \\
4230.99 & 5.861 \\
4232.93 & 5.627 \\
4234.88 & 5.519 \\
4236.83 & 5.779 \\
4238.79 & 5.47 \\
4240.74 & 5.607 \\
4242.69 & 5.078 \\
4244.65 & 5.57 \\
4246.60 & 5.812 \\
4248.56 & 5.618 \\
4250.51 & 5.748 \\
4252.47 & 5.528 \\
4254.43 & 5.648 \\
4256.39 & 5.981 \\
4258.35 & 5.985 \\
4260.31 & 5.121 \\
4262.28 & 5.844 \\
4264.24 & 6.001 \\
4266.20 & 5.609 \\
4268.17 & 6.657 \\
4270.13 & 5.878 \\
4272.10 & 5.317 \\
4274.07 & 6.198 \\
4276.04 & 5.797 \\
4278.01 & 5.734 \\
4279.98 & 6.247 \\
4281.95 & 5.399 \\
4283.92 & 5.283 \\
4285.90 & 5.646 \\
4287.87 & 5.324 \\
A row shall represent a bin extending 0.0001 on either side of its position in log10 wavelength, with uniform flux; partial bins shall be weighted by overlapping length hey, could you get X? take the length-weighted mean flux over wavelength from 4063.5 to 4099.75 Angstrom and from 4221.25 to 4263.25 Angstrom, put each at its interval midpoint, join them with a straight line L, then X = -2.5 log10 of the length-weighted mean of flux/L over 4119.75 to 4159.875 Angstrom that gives 0.00 mag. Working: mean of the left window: 5.86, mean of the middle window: 5.74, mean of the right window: 5.57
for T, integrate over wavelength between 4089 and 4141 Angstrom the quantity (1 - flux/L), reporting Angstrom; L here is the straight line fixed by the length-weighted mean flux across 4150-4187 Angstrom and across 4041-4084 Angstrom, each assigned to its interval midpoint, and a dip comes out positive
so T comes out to 2.62 Angstrom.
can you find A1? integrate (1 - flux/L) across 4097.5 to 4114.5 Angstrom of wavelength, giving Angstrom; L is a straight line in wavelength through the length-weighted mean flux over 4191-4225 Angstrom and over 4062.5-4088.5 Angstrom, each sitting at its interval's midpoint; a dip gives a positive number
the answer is 2.2 Angstrom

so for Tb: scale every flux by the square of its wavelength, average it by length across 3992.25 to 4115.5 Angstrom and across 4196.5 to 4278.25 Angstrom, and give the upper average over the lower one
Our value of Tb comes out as 1.1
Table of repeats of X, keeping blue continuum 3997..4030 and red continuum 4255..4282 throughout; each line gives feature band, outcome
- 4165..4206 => 0.01 mag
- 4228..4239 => 0.04 mag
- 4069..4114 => 0.04 mag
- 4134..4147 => 0.03 mag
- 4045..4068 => -0.02 mag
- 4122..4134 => 0.03 mag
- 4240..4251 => 0.05 mag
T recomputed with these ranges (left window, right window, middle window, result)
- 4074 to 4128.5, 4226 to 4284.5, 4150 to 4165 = -0.7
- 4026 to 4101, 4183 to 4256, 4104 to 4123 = 0.4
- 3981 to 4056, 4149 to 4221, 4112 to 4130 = 0.1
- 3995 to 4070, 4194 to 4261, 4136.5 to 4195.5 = -1.4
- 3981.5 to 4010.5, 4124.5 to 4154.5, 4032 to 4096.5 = -2.1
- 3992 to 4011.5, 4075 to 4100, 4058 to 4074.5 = -0.4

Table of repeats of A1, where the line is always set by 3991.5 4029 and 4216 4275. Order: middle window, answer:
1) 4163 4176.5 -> -0.4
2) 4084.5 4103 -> 0.9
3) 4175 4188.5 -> -0.2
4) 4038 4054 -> 0.3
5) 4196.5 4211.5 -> 0.1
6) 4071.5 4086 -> -0.2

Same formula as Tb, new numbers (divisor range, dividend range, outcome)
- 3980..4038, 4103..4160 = 1.05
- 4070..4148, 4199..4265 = 1.05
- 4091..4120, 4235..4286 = 1.14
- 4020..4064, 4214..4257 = 1.05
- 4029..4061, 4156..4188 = 1.07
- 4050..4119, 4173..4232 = 1.06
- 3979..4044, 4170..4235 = 1.09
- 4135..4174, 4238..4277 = 1.03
